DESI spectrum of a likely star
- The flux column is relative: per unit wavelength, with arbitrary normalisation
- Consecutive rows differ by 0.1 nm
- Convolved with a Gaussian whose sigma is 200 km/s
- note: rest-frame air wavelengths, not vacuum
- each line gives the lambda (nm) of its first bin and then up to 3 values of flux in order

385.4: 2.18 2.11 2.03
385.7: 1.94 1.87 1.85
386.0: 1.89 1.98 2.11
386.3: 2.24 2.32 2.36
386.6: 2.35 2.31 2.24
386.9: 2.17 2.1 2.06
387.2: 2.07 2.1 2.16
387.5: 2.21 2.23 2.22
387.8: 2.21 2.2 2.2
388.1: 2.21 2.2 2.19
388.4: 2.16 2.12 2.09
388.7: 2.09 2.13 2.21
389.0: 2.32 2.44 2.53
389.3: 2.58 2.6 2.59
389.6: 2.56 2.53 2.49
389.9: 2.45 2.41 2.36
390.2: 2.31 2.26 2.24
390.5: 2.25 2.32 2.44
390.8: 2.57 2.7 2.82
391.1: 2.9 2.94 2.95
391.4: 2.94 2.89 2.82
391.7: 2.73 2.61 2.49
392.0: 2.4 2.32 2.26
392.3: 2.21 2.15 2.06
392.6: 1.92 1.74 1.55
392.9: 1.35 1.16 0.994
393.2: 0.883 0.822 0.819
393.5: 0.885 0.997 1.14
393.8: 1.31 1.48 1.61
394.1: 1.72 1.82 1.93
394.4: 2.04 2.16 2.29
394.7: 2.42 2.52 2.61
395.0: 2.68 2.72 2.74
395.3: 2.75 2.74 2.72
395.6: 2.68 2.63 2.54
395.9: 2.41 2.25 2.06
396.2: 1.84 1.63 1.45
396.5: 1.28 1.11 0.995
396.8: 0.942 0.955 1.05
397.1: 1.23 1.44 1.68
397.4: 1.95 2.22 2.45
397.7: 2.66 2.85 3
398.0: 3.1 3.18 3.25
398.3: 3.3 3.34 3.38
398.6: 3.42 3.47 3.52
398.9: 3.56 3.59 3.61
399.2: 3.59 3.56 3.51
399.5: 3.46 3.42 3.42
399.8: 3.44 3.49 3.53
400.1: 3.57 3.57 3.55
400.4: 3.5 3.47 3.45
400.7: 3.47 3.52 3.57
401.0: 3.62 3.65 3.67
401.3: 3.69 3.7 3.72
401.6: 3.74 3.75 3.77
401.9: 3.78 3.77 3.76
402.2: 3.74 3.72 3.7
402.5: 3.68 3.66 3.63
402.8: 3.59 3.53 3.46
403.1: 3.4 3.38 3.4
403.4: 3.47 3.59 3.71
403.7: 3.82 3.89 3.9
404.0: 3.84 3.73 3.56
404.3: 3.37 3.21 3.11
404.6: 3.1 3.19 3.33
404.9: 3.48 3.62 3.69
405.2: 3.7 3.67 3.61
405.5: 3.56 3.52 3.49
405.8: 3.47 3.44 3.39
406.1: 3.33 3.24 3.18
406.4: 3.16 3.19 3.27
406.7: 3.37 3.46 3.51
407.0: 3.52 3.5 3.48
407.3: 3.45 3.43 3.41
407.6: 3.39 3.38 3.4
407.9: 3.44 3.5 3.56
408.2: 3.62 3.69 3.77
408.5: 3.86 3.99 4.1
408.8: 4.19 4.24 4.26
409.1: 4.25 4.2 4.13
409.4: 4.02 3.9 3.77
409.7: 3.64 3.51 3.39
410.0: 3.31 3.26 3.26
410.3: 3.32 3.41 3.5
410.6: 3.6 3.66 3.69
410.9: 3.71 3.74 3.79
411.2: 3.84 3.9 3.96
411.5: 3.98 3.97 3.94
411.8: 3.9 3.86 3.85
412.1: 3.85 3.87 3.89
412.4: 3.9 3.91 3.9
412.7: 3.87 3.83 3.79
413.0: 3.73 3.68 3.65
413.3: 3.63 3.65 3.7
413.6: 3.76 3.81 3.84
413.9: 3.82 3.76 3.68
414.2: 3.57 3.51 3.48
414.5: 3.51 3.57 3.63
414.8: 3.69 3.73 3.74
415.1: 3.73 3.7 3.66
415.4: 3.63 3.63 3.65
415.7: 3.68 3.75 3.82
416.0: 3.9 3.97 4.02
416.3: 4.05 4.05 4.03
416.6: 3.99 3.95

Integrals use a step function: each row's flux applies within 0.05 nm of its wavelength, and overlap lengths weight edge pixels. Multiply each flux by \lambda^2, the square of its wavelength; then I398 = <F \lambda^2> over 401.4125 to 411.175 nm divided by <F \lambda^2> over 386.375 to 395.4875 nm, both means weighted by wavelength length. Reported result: 1.8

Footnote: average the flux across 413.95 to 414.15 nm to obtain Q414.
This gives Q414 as 3.72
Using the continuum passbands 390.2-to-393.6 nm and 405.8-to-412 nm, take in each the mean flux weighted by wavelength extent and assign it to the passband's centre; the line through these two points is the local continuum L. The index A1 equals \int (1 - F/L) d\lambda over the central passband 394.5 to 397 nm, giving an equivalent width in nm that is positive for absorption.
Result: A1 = 0.351 nm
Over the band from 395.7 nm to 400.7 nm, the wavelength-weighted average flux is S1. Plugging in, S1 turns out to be 2.73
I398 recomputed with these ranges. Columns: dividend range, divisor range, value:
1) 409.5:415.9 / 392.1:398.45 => 2.03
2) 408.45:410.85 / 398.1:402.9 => 1.10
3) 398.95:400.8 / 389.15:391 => 1.50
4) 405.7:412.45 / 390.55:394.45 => 2.00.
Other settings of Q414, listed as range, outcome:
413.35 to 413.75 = 3.73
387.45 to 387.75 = 2.22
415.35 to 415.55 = 3.63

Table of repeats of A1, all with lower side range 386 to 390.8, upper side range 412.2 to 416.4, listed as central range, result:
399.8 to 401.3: -0.29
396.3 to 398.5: 0.56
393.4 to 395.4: 0.49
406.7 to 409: -0.17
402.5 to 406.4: -0.39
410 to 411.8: -0.06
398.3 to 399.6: -0.28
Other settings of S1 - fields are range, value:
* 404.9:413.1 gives 3.66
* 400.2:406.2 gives 3.57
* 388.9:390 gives 2.49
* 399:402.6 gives 3.61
